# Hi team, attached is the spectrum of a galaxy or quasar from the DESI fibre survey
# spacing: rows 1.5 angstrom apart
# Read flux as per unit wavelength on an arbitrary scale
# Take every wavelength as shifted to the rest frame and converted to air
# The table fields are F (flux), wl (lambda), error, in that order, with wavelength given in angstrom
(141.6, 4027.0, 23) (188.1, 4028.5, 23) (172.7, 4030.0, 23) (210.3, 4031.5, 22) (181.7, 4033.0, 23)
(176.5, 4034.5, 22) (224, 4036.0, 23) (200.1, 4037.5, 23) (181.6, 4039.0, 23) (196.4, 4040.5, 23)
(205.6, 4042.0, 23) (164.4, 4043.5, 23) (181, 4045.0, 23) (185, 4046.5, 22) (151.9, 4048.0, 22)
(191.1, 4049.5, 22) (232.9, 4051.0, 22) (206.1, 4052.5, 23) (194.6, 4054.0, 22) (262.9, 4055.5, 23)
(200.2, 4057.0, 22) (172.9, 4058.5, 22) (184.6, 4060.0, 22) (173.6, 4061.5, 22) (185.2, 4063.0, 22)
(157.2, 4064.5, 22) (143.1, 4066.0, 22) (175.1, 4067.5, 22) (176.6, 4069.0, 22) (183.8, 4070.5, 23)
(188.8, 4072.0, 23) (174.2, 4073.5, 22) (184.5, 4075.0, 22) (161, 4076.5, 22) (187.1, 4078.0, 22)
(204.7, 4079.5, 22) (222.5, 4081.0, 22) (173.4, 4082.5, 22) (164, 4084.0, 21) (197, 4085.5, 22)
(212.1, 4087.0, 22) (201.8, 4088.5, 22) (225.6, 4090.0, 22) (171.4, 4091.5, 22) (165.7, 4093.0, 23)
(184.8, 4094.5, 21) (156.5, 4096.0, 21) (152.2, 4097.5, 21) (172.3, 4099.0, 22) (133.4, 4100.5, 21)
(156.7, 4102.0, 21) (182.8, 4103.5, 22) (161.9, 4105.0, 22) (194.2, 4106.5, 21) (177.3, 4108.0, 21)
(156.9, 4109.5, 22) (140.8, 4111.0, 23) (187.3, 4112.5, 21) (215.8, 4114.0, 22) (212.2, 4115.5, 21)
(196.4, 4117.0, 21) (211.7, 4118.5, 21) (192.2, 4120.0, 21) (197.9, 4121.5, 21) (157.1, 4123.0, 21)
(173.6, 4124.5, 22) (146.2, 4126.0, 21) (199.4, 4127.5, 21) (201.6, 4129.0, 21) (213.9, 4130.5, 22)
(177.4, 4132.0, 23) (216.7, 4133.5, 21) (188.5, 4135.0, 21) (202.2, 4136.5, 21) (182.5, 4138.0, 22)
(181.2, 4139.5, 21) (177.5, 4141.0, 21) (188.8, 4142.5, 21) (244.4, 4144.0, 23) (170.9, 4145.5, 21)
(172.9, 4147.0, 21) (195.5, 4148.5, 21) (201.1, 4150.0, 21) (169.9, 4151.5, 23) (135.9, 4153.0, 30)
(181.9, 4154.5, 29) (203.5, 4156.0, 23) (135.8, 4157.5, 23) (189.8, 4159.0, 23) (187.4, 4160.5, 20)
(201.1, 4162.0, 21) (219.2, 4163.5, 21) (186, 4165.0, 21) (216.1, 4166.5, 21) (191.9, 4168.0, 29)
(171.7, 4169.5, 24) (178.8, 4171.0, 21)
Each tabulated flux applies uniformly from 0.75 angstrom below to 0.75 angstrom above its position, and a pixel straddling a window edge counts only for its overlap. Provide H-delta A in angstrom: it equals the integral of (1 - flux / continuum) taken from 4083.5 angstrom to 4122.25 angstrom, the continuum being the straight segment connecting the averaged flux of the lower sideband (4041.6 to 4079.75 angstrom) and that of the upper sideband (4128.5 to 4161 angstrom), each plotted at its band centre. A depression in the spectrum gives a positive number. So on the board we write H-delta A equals 0.9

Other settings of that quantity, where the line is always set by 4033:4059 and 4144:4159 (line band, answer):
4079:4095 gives -0.34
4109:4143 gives -1.01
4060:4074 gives 1.34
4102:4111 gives 0.75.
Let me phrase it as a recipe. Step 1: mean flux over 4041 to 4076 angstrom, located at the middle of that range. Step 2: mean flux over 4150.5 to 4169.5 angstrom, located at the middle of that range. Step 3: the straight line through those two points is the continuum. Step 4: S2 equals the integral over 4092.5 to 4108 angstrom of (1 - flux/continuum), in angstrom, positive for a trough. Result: 1.6 angstrom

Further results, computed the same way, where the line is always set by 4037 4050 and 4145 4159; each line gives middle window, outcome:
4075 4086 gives -0.36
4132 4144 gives -1.18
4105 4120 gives -0.74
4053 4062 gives -0.81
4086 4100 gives -0.16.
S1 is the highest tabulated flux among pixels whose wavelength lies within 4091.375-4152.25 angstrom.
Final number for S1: 244.4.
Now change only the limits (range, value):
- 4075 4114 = 225.6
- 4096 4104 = 182.8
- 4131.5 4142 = 216.7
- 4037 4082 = 262.9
